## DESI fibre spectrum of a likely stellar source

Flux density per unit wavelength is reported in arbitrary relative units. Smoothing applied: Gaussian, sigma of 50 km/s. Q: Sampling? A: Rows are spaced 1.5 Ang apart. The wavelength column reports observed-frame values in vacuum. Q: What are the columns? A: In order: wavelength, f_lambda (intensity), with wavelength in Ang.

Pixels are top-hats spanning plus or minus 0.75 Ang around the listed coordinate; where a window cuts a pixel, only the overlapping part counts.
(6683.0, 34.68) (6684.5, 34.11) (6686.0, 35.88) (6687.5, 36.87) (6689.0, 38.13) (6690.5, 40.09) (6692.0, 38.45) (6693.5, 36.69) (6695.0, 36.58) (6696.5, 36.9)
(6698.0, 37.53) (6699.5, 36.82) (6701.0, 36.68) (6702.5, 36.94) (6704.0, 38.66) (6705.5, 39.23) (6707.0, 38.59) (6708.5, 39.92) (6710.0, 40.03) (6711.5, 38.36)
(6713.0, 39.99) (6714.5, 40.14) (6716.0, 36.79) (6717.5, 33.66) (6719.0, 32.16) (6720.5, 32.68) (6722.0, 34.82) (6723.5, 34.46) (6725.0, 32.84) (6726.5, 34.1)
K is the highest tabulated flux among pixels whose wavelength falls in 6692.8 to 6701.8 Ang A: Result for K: 37.53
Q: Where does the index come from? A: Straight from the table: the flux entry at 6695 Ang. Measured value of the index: 36.58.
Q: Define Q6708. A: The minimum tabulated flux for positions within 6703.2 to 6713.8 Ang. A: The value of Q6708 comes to 38.36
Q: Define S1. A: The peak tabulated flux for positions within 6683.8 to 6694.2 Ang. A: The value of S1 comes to 40.09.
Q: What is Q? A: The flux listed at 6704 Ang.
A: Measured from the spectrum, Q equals 38.66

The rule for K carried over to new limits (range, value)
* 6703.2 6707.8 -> 39.23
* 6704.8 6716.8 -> 40.14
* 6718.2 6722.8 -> 34.82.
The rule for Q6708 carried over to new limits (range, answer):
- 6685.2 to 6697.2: 35.88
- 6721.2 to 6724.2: 34.46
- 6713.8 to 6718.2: 33.66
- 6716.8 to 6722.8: 32.16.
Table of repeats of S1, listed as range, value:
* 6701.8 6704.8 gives 38.66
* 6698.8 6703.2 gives 36.94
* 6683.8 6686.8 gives 35.88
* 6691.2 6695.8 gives 38.45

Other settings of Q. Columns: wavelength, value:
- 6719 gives 32.16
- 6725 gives 32.84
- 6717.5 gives 33.66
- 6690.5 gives 40.09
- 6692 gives 38.45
